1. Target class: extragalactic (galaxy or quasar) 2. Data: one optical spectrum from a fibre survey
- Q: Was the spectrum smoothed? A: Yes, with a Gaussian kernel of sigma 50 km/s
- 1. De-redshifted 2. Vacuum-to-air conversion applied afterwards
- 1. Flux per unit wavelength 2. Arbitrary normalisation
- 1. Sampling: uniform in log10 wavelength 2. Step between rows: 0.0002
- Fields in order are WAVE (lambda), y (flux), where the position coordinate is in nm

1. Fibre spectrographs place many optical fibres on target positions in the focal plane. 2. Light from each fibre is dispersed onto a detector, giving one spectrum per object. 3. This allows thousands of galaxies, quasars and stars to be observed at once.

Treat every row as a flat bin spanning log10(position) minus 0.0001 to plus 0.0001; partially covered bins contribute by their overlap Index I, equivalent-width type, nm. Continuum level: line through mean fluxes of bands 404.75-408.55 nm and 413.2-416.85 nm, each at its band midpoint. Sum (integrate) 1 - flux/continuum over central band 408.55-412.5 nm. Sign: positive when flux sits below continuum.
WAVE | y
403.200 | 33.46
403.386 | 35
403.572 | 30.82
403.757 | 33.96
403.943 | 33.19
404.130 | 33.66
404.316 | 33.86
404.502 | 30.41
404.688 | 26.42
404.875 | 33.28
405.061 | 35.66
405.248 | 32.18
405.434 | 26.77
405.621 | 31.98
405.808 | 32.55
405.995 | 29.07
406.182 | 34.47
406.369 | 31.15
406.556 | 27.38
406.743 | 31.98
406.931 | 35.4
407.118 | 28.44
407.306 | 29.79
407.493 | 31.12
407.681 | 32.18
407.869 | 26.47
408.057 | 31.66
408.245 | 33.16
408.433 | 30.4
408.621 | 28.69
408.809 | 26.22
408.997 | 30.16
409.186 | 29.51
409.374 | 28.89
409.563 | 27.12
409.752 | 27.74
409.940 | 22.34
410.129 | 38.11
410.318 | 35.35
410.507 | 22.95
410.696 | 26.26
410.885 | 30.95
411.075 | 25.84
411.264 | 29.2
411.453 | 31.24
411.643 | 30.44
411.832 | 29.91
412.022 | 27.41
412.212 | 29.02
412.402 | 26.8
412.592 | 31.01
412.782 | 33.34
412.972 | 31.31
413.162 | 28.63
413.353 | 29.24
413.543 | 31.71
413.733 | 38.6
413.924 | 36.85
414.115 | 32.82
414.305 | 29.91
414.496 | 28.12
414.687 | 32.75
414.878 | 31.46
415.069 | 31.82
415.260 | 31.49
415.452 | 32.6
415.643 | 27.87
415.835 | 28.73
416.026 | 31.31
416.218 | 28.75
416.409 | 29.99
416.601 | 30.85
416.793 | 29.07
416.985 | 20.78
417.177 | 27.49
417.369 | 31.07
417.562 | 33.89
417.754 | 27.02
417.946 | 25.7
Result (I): 0.309 nm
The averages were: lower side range 31.2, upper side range 31.2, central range 28.8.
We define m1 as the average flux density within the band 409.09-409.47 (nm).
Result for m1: 29.2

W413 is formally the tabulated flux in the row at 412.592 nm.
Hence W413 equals 31.01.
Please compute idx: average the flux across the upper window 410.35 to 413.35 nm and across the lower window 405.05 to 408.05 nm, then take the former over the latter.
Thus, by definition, 0.9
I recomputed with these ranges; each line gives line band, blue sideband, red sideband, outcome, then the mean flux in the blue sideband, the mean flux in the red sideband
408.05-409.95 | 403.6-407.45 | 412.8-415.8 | 0.16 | 31.6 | 31.7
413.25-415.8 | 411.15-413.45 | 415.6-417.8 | -0.22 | 29.8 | 29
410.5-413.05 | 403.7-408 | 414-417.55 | 0.11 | 31.3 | 30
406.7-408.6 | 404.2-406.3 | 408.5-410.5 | -0.05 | 31.5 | 29.1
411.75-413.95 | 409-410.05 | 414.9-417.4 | -0.19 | 27.5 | 29.4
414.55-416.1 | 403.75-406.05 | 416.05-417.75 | -0.08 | 31.7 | 29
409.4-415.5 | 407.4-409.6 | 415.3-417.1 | -0.22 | 29.7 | 28.9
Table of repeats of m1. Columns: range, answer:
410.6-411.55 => 28.7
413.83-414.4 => 33.2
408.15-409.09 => 29.7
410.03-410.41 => 36.5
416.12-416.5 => 29.4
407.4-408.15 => 30.3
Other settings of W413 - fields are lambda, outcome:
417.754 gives 27.02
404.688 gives 26.42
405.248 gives 32.18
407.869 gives 26.47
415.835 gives 28.73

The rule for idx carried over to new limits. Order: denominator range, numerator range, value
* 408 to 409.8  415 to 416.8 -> 1.03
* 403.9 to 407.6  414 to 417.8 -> 0.95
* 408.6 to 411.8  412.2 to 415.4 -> 1.09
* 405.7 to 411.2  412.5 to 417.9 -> 1.03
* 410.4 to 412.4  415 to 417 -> 1.05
